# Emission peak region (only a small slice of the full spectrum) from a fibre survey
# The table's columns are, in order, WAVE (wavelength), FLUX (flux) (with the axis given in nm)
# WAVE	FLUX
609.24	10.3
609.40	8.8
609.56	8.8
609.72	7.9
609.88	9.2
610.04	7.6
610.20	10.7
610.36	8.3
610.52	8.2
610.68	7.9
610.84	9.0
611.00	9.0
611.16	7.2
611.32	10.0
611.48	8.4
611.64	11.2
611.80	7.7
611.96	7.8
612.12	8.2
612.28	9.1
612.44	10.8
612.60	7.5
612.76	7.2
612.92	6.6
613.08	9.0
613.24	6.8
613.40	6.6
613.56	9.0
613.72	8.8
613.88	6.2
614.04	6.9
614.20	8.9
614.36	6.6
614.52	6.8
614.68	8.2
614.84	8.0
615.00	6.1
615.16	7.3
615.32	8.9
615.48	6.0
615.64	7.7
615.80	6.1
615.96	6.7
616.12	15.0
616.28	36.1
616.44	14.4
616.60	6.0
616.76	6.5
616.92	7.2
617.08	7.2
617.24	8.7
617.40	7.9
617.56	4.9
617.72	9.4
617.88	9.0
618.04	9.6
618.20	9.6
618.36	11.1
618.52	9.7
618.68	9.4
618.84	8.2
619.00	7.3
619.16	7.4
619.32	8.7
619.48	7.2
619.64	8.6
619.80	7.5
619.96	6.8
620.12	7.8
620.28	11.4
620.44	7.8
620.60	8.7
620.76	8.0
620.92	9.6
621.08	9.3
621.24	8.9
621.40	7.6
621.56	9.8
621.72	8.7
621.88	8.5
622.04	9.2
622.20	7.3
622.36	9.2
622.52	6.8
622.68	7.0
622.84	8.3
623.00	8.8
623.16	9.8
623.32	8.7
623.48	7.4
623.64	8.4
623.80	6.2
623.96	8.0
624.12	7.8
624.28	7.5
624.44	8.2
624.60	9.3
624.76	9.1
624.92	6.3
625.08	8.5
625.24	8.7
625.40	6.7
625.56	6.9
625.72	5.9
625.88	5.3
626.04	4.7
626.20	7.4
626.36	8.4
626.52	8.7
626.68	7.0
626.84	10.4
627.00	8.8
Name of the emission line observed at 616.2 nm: H-beta 4861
